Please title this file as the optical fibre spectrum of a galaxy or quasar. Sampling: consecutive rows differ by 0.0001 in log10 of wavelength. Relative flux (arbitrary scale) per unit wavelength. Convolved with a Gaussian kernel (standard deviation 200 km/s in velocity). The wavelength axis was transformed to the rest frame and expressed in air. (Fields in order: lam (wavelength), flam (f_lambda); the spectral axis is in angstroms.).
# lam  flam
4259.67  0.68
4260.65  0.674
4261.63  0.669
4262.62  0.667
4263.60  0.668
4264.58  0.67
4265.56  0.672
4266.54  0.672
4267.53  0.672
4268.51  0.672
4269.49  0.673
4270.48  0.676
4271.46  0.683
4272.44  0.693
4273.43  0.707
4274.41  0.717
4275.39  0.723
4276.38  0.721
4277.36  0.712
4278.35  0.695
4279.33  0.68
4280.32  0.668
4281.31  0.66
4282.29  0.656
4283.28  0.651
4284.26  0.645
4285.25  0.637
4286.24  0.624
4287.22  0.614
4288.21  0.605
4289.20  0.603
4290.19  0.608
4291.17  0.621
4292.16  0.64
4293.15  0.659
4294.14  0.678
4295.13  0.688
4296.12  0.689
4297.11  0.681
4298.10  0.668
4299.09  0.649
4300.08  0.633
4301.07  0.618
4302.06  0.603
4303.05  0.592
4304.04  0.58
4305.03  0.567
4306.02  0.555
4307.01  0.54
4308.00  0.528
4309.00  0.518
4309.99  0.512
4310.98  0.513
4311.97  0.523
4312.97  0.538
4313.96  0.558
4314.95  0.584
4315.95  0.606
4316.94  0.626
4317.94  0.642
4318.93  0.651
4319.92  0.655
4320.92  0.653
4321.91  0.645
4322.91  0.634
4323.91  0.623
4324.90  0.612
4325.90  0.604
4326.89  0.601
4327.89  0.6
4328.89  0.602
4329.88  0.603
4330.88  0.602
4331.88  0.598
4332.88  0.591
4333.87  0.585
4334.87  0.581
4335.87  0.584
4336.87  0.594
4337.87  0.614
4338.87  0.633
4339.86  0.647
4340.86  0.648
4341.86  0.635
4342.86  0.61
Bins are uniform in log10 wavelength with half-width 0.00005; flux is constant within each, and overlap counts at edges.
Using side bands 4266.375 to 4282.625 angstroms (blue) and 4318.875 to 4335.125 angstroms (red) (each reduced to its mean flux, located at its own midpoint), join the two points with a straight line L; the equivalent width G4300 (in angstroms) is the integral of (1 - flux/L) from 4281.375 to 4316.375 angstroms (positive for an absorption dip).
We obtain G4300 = 2.6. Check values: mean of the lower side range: 0.688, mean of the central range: 0.606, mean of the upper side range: 0.614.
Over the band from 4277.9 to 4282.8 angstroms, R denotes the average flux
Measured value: 0.671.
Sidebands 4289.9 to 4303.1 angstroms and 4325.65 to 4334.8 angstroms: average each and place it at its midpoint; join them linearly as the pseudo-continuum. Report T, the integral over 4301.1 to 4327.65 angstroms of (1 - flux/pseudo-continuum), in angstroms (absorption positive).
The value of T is 1.4 angstroms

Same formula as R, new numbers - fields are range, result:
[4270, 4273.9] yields 0.69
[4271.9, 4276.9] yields 0.713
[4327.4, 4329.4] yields 0.602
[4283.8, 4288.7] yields 0.625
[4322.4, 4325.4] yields 0.622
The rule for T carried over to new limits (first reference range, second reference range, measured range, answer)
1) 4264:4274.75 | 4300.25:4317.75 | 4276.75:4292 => -0.18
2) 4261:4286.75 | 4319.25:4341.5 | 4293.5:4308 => 0.58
